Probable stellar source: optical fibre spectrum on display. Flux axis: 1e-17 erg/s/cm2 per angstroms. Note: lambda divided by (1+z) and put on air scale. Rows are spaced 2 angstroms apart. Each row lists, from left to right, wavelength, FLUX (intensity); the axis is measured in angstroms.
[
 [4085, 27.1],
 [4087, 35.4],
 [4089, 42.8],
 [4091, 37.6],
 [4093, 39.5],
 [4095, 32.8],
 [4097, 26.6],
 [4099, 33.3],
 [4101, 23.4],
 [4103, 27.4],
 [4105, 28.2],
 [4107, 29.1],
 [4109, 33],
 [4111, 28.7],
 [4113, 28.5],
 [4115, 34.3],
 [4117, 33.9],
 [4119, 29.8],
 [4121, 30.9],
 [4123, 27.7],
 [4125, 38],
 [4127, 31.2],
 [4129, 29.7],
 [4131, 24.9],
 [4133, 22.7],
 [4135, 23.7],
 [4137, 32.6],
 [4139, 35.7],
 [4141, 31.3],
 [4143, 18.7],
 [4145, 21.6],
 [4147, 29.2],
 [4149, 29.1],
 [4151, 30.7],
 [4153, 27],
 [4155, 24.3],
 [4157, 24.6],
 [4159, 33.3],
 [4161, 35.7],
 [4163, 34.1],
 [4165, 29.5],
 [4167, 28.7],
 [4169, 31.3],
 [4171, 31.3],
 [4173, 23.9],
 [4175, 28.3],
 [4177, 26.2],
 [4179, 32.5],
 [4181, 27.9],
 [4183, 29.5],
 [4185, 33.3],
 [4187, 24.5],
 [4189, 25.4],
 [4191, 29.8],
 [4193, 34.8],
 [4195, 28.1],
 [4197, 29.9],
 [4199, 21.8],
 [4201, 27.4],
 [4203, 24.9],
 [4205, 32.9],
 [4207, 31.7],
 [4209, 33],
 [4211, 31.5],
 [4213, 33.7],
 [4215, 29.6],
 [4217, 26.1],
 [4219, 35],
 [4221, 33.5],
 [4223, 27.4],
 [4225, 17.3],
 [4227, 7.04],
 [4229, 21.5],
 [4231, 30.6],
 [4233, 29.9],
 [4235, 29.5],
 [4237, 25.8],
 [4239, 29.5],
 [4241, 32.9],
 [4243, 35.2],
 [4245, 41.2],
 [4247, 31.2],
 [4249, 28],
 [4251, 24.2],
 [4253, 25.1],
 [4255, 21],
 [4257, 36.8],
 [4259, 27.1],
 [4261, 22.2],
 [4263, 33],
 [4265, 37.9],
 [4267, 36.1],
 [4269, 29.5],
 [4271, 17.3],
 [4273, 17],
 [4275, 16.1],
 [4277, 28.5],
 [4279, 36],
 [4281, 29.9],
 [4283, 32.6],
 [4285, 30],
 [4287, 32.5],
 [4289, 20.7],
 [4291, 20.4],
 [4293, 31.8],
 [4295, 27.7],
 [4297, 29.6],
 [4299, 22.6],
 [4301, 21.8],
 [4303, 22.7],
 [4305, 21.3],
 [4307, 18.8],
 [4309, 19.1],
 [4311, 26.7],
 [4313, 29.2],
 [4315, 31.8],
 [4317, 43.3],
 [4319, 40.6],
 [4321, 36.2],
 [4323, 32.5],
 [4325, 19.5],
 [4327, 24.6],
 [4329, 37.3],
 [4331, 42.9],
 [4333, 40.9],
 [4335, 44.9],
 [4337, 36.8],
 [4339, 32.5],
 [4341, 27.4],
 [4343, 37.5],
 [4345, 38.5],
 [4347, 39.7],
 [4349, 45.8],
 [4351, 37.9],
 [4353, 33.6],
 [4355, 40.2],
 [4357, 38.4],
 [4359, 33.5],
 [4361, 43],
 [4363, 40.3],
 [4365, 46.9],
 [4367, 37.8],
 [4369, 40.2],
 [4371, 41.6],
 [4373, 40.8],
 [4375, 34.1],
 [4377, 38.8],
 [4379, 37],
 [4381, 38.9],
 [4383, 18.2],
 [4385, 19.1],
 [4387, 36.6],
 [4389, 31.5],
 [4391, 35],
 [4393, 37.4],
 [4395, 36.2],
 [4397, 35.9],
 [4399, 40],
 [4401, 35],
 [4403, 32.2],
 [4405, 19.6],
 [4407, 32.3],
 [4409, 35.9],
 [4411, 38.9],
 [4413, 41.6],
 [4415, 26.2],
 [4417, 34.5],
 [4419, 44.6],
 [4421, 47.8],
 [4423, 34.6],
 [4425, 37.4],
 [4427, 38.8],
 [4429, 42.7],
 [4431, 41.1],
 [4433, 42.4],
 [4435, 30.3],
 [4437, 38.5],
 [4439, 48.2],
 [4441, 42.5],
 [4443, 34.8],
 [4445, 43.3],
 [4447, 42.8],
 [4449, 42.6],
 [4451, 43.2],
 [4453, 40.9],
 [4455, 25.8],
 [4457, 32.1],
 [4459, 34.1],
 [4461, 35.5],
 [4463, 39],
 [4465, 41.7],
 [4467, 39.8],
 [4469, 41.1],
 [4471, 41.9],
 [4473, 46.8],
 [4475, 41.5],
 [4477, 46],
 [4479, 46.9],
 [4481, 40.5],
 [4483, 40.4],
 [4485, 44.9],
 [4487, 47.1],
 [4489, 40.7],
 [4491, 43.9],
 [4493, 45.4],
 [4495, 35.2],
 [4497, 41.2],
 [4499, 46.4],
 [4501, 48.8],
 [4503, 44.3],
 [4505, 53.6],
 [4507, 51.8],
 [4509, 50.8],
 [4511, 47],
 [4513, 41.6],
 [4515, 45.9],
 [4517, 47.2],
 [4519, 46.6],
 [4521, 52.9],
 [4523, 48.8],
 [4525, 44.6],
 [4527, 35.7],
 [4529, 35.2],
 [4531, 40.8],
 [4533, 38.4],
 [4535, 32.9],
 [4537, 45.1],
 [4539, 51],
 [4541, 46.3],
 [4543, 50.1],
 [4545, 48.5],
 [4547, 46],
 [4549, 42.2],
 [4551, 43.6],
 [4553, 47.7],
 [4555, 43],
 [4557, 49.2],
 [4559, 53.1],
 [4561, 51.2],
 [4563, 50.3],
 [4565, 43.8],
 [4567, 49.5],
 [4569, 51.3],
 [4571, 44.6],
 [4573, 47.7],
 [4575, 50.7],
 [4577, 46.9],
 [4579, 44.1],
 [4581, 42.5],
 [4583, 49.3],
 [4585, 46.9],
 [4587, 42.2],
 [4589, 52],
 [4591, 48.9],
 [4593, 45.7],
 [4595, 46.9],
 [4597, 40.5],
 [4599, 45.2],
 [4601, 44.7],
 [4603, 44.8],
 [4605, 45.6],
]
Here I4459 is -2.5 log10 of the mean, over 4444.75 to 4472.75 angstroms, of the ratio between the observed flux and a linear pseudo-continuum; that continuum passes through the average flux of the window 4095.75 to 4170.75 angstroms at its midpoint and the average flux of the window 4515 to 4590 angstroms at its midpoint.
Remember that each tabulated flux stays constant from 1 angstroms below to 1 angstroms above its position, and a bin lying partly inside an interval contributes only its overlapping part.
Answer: 0.09 mag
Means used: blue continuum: 29.3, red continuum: 46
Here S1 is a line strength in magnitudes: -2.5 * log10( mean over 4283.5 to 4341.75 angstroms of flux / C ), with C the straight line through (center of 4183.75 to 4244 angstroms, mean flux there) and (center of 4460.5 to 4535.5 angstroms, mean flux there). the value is 0.134 mag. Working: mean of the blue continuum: 28.5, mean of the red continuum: 43.6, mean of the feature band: 29.9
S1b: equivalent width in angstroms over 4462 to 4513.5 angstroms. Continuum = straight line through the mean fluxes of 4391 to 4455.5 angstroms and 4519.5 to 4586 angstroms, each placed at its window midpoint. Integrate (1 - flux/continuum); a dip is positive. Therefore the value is -2.9 angstroms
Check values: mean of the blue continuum 37.8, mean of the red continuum 45.9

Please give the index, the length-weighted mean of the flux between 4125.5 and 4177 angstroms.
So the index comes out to 28.6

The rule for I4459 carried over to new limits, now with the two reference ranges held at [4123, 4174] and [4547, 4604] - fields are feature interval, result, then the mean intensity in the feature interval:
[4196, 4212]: 0.075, 29.1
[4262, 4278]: 0.251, 26.9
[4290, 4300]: 0.306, 26.4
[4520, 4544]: 0.035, 43.5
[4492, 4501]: 0.016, 42.8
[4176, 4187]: 0.032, 29.4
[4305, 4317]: 0.331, 26.3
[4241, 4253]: 0.051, 31.5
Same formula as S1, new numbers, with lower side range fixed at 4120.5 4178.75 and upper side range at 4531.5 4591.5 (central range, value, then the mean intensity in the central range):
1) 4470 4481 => -0.03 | 44.2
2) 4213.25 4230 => 0.26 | 25.1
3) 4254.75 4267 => 0.10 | 30.7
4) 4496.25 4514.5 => -0.08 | 47.3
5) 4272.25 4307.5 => 0.33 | 25.7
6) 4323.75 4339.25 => 0.05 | 35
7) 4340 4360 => 0.01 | 37.2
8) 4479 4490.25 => 0.00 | 43.1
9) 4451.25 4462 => 0.22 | 34.3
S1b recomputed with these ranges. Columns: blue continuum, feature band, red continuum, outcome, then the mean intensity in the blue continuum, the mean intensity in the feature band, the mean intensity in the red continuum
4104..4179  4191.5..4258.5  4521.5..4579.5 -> 8.0 angstroms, 29.3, 28.7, 45.7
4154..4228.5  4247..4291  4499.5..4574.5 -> 6.7 angstroms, 28.6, 27.6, 46.3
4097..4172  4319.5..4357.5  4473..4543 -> 1.5 angstroms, 29.3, 36.2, 44.5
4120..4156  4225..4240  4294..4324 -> 2.1 angstroms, 28.3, 24.3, 28.3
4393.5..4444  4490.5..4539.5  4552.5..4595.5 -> -1.0 angstroms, 37.3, 44.5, 47.6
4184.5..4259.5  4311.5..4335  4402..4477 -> -1.1 angstroms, 28.6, 34.7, 38.4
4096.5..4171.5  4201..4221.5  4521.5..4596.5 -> 0.9 angstroms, 29.3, 30.9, 45.9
